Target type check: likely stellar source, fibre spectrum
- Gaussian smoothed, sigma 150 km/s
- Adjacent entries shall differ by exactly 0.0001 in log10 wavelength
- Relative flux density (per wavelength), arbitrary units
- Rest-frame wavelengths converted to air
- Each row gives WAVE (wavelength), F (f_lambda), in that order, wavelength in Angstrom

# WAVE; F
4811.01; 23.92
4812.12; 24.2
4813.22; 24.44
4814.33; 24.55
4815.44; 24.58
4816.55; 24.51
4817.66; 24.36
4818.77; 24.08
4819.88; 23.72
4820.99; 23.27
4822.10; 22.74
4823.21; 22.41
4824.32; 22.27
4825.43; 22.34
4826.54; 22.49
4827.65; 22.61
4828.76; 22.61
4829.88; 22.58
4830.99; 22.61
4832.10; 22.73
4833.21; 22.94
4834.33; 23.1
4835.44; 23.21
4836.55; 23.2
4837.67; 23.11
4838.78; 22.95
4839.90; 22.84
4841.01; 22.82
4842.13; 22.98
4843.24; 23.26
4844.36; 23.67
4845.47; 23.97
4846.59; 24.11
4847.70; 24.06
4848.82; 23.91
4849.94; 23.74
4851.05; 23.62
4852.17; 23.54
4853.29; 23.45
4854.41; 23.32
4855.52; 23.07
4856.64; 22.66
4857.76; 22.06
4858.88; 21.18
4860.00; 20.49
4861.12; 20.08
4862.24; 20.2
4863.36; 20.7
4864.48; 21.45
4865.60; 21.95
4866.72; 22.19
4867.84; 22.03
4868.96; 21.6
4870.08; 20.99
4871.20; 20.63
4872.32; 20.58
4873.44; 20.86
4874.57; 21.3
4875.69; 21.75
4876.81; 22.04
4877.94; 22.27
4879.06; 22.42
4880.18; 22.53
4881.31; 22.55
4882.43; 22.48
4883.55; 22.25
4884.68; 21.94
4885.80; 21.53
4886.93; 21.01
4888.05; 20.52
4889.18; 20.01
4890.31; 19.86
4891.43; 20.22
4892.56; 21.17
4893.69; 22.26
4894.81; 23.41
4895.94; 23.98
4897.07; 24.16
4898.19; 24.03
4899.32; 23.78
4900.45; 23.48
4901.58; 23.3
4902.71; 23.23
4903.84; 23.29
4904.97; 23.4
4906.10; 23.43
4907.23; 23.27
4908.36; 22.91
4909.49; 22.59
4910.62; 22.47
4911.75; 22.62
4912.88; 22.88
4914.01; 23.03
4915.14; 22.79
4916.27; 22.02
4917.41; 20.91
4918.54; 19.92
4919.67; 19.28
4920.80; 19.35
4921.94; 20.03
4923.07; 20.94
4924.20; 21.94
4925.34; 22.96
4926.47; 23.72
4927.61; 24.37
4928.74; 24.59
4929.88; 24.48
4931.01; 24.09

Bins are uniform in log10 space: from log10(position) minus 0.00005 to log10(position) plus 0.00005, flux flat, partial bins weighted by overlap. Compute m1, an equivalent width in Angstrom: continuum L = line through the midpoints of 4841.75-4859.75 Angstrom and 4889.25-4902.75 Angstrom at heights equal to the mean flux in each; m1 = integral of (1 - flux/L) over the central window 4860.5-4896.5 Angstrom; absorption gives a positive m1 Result 2.1 Angstrom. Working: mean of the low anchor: 23.2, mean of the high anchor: 22.6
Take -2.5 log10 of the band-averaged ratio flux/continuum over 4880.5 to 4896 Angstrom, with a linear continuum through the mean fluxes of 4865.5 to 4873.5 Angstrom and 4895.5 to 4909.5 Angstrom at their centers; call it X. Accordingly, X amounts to 0.05 mag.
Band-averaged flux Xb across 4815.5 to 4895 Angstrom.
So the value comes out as 22.4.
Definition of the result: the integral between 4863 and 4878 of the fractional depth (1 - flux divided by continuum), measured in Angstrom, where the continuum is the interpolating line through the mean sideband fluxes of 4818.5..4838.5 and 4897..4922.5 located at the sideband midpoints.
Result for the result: 0.8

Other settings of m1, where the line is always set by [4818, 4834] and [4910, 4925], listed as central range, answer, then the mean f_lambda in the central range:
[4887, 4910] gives -0.9 Angstrom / 22.6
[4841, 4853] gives -0.6 Angstrom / 23.6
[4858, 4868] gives 0.5 Angstrom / 21.1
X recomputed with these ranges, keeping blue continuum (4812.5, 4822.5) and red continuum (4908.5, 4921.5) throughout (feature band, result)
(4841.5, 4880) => 0.04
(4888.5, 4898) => 0.01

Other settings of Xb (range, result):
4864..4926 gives 22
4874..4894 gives 21.5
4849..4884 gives 22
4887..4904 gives 22.4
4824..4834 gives 22.6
